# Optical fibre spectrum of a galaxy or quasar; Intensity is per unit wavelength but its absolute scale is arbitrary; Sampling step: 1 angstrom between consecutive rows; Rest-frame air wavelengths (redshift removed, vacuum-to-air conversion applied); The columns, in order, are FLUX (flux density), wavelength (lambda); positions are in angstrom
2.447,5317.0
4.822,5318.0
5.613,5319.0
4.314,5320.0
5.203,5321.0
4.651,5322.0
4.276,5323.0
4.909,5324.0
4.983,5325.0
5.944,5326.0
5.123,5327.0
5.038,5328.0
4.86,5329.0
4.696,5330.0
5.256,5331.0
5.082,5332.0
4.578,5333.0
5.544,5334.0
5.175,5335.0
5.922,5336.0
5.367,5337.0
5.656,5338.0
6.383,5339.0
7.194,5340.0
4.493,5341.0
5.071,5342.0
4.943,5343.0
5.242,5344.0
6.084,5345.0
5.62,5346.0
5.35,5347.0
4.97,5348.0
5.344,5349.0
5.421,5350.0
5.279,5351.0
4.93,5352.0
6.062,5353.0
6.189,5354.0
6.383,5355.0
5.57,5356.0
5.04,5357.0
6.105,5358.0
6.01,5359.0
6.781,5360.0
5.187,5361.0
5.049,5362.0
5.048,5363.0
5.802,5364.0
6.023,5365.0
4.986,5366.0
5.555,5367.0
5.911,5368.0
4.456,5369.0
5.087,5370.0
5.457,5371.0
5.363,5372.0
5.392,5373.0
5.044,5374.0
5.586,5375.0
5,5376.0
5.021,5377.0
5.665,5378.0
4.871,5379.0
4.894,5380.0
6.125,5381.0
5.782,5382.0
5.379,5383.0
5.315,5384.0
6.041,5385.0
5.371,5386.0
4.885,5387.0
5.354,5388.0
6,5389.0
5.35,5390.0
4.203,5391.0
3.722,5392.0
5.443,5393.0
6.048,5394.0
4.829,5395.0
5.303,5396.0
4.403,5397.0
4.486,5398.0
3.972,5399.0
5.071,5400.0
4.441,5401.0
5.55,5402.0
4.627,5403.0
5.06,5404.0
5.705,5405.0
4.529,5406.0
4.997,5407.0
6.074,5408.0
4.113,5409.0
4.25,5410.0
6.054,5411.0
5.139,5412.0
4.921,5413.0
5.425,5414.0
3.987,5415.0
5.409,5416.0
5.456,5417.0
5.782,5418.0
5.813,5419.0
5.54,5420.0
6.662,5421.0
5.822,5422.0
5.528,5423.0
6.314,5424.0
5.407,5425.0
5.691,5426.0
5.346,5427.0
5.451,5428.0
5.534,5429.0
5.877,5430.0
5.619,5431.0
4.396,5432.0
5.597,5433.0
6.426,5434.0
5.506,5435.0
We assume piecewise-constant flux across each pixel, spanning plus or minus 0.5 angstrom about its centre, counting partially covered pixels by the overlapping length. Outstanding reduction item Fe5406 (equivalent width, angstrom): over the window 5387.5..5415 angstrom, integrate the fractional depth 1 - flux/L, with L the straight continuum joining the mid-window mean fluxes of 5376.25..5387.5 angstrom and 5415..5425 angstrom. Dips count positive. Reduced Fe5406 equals 2.8 angstrom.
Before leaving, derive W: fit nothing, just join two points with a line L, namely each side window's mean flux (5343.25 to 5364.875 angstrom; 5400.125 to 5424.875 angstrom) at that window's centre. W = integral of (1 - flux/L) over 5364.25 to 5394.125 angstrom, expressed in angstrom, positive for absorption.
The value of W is 0.9 angstrom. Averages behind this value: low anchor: 5.59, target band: 5.31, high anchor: 5.3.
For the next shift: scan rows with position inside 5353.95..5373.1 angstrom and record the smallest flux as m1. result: 4.456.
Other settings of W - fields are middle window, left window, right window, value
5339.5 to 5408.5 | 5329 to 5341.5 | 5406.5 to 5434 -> 1.28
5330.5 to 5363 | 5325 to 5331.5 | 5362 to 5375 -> -1.86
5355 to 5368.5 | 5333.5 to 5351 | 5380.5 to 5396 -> -0.54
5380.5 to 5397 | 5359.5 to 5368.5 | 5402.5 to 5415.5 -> -0.09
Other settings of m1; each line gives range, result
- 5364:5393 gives 3.722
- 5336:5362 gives 4.493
